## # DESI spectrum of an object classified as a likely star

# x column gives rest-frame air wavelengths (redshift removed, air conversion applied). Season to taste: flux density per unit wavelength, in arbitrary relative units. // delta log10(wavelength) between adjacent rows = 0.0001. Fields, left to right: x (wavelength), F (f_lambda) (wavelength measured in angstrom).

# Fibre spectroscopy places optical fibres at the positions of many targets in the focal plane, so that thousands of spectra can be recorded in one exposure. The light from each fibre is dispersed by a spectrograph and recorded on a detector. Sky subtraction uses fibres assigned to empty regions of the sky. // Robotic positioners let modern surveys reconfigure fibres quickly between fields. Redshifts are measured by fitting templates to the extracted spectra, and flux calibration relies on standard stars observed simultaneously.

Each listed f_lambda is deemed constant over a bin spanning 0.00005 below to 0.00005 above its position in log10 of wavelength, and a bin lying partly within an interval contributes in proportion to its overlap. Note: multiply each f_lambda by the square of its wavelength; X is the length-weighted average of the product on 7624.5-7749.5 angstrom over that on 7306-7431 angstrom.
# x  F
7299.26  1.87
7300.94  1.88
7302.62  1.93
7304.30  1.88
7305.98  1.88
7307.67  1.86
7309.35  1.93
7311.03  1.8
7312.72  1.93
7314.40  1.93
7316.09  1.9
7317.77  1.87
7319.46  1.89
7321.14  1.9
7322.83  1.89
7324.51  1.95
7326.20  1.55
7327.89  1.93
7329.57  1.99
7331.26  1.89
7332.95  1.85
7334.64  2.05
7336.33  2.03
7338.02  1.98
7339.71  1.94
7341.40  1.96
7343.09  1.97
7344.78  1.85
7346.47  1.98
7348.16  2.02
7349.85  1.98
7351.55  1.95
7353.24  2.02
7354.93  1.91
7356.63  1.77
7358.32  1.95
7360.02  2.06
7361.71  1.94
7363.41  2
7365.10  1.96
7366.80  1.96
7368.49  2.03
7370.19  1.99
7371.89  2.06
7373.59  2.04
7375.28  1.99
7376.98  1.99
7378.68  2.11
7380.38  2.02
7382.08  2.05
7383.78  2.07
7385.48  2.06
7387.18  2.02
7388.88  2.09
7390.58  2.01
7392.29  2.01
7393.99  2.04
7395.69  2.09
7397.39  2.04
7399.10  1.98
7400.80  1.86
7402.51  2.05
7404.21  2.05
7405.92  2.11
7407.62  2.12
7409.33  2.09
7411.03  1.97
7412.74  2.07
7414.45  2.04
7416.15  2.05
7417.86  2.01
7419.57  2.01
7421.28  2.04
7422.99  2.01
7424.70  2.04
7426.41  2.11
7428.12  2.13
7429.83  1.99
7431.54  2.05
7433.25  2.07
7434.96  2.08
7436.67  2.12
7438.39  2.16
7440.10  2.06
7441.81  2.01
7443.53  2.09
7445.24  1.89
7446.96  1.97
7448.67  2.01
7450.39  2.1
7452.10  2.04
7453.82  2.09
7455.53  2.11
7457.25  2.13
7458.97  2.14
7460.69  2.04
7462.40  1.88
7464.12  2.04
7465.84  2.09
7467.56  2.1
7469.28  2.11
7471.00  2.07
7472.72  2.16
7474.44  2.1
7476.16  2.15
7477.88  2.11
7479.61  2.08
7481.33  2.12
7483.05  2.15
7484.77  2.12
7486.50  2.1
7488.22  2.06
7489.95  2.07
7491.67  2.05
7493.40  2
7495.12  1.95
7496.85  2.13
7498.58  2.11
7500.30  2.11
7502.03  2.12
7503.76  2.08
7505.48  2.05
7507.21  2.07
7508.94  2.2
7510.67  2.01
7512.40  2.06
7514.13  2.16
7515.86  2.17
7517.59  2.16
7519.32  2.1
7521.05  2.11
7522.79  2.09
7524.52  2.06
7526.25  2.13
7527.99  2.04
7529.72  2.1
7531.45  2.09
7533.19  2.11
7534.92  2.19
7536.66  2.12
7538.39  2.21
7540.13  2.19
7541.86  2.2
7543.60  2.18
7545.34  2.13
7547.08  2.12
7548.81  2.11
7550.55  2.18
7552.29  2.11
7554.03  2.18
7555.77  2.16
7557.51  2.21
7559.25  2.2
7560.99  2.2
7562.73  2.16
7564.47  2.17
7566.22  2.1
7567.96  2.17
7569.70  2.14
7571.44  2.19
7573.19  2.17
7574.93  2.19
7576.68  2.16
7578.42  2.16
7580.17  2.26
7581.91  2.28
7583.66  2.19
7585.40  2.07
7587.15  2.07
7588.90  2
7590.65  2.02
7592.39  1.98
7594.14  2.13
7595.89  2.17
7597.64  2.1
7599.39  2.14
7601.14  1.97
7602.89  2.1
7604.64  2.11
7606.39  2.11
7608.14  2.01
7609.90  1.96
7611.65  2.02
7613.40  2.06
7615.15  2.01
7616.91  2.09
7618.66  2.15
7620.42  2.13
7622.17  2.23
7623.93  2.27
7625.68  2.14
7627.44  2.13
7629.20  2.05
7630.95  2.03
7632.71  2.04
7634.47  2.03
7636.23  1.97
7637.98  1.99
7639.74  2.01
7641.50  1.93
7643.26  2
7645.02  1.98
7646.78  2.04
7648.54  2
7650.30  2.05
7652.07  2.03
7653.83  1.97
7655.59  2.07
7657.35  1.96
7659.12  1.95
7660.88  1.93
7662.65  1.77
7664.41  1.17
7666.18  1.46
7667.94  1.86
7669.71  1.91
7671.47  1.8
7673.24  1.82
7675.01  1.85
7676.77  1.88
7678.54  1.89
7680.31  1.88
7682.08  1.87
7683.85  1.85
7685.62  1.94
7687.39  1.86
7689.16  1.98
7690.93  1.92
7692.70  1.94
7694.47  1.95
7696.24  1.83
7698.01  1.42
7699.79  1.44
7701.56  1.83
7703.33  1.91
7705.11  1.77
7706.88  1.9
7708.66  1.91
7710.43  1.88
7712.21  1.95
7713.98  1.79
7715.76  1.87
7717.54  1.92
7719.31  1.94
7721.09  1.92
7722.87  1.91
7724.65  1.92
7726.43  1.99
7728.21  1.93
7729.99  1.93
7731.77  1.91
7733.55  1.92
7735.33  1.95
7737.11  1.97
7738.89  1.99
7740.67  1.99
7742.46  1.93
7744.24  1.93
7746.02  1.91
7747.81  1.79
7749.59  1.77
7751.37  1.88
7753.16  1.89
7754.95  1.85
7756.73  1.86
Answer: 1.04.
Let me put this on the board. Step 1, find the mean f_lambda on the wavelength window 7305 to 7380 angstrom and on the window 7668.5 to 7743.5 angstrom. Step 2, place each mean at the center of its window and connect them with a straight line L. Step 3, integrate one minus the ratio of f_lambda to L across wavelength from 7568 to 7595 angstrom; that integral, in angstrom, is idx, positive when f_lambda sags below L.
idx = -3.3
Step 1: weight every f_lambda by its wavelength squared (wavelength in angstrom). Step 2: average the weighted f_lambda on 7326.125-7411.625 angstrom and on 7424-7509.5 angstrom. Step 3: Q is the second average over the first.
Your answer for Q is 1.1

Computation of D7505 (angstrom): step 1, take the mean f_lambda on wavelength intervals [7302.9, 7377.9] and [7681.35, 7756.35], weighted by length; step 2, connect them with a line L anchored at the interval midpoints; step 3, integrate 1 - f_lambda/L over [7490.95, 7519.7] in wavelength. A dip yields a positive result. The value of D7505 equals -2.7 angstrom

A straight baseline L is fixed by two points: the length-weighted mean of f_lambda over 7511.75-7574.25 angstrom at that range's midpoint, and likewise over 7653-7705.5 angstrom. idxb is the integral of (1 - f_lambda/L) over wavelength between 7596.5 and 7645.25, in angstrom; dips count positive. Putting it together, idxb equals -2.6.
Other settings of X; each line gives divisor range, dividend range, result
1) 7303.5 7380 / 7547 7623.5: 1.17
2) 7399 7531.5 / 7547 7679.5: 1.03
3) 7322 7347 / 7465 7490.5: 1.14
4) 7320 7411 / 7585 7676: 1.08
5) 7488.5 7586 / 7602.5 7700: 0.94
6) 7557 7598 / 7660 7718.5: 0.87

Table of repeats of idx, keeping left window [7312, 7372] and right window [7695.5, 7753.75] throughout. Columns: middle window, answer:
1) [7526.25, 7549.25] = -2.8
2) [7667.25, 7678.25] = 0.2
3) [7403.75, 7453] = -3.3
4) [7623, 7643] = -1.7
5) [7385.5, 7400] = -0.8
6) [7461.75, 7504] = -3.7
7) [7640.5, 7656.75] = -1.0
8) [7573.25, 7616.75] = -4.6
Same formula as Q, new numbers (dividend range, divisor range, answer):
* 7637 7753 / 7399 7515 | 0.97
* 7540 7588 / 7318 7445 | 1.14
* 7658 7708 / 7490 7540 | 0.90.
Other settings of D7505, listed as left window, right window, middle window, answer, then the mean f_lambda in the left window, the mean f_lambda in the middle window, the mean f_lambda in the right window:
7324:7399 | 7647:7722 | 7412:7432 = -0.9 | 1.98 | 2.05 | 1.85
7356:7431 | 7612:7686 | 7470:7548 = -4.5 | 2.03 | 2.11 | 1.96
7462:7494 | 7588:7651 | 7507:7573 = -2.1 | 2.09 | 2.14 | 2.06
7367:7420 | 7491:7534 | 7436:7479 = -0.1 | 2.04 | 2.07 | 2.09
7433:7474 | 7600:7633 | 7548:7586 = -1.7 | 2.07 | 2.17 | 2.09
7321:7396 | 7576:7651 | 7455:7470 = -0.4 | 1.98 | 2.07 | 2.08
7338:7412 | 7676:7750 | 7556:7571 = -1.8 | 2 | 2.17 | 1.88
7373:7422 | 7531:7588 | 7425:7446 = 0.0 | 2.04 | 2.06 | 2.16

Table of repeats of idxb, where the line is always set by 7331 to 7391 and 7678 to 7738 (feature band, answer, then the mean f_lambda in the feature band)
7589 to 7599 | -0.9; 2.08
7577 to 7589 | -1.5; 2.16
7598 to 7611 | -1.0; 2.06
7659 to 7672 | 1.2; 1.72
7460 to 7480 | -1.3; 2.08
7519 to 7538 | -1.7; 2.11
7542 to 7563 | -2.6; 2.16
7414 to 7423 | -0.3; 2.03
